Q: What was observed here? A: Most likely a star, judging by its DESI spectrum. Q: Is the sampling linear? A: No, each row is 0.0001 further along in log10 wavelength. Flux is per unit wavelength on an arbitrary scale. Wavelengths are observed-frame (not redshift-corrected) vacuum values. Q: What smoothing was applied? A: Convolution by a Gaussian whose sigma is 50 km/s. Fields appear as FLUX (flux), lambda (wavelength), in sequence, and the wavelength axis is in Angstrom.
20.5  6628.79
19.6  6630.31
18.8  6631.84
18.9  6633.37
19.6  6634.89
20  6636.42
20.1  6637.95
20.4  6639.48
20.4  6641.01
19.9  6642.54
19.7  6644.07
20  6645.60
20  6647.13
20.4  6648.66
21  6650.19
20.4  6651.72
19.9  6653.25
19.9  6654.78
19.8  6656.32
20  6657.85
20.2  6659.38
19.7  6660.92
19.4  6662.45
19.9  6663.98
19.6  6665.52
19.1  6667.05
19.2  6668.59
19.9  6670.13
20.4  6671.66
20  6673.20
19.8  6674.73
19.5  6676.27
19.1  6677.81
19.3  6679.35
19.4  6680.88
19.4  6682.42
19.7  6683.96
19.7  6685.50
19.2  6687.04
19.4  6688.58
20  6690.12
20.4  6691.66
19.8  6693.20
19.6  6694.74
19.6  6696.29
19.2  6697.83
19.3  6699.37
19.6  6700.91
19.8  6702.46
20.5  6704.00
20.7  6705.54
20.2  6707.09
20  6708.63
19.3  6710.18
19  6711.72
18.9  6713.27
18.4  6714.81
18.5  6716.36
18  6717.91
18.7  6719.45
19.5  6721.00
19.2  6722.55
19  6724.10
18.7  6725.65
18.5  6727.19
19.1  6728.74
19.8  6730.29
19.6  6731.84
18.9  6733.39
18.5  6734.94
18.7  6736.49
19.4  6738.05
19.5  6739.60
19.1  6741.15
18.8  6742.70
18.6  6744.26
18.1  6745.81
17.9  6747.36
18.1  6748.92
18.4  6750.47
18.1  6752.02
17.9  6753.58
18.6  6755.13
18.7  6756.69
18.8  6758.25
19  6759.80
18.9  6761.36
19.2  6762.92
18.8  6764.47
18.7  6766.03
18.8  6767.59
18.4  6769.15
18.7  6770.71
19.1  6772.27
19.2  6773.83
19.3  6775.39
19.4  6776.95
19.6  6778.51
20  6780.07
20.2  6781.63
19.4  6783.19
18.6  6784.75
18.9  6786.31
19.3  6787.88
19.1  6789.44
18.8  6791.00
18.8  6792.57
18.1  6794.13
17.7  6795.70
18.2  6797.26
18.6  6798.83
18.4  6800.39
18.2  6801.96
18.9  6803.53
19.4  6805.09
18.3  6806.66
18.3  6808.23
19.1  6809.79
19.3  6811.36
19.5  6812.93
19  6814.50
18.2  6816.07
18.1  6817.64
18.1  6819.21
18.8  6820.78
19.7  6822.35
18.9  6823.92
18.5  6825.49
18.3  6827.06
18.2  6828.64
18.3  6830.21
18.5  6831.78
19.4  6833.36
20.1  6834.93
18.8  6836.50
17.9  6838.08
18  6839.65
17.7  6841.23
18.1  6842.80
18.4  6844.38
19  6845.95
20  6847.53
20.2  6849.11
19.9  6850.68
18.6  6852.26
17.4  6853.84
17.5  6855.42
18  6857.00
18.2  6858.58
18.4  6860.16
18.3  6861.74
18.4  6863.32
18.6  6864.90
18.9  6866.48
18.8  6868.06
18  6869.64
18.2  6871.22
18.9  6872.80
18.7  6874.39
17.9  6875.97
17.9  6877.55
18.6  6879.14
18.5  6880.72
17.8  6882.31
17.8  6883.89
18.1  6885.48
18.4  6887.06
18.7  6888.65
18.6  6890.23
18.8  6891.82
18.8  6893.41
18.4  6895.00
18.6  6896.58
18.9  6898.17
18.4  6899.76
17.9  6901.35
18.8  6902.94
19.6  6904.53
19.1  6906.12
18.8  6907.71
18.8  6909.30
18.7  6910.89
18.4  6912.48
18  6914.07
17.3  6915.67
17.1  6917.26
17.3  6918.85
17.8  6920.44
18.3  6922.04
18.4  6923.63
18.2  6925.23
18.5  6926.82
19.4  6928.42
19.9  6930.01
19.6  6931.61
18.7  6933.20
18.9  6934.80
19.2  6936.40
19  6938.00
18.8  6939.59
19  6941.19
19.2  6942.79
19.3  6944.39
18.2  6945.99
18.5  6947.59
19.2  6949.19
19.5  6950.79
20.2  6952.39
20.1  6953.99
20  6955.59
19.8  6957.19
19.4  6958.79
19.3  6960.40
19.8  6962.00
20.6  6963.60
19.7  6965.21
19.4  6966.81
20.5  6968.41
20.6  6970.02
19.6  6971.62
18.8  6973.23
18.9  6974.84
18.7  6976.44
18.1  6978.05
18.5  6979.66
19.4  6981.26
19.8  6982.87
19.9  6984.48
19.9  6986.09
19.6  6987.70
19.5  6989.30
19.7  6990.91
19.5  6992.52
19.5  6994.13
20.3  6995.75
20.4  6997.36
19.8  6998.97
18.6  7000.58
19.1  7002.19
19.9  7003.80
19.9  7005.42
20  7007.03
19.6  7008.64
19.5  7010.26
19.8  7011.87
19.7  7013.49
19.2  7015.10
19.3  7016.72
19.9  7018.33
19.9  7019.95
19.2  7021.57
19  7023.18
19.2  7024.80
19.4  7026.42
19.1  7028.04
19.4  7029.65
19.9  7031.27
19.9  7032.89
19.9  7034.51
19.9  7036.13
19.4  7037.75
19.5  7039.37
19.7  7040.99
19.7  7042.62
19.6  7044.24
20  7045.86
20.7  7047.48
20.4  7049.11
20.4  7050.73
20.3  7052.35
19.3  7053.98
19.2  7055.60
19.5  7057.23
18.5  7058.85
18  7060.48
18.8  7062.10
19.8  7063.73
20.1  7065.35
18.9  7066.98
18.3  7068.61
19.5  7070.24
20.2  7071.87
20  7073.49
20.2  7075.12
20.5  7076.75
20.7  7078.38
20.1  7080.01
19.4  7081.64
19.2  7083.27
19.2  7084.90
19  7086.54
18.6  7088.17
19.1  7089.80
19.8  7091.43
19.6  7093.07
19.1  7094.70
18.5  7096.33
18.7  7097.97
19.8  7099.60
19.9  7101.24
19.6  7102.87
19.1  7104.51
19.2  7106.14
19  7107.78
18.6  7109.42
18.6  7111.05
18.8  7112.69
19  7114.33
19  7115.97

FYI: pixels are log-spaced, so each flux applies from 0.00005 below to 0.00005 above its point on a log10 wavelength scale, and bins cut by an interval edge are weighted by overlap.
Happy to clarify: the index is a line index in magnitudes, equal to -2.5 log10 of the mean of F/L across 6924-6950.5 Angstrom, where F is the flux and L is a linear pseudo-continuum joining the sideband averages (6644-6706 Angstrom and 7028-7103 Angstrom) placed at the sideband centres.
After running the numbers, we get 0.04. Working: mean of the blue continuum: 19.8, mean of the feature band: 19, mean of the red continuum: 19.6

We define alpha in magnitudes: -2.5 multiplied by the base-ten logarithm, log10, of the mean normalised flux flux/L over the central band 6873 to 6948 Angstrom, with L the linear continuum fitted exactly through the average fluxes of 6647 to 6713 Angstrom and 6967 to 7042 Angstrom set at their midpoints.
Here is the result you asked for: 0.06 mag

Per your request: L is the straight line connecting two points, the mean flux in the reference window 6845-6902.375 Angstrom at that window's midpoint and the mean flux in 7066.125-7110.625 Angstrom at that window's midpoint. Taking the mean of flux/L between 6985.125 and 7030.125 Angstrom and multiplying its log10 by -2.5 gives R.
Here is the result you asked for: -0.029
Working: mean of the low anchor 18.5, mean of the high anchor 19.4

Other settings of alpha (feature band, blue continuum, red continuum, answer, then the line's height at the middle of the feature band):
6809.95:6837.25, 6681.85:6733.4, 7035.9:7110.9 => 0.03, 19.4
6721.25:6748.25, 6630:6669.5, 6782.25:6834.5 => 0.02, 19.2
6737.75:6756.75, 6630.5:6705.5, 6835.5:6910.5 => 0.04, 19.3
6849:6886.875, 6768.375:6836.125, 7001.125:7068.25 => 0.04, 19.1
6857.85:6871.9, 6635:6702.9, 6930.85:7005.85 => 0.06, 19.6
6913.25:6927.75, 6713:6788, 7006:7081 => 0.08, 19.3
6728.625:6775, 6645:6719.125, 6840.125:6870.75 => 0.02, 19.2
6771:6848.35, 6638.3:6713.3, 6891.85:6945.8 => 0.02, 19.2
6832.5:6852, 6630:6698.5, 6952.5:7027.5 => 0.04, 19.7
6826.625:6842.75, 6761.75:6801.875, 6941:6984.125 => 0.03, 19.1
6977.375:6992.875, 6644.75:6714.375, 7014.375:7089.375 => 0.01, 19.6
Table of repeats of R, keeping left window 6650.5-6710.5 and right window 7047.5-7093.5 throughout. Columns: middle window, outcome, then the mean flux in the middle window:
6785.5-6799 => 0.062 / 18.6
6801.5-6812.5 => 0.048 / 18.8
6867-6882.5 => 0.074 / 18.4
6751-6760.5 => 0.068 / 18.5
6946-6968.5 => -0.002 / 19.6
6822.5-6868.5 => 0.060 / 18.6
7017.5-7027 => 0.007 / 19.4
